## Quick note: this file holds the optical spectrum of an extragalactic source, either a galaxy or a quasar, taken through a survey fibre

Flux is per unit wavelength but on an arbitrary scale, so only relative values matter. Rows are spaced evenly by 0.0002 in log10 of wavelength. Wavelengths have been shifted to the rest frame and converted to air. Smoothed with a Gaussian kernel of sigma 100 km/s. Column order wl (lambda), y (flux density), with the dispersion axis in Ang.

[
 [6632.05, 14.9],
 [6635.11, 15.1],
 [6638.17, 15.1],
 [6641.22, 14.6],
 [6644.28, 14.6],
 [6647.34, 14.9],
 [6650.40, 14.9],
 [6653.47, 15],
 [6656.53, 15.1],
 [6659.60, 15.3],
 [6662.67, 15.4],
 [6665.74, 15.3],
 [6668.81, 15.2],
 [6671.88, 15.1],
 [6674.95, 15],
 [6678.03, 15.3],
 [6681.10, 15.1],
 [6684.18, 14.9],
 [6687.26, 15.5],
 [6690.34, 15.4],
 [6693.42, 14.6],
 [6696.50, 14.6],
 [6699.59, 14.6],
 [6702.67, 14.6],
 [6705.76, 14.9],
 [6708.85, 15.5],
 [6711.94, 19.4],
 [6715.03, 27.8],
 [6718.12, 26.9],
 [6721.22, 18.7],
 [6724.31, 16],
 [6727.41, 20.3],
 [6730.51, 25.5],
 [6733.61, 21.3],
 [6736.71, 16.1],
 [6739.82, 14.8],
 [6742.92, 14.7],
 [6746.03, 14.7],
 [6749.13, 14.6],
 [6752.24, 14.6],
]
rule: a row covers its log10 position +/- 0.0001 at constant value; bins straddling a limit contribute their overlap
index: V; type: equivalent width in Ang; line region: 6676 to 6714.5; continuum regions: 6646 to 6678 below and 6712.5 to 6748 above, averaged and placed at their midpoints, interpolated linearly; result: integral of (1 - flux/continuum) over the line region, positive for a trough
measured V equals 3.7 Ang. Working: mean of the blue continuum 15.1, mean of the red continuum 19.6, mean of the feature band 15.7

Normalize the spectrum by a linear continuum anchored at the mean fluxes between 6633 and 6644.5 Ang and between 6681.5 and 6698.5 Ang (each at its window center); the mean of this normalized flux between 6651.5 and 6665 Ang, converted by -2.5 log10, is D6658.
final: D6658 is -0.02 mag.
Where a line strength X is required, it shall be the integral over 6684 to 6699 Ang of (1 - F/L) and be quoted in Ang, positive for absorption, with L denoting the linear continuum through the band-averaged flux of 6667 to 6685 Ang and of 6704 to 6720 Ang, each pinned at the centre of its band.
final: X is 2.2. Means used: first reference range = 15.1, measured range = 15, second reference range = 20.8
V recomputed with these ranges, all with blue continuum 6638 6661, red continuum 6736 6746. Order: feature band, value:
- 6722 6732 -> -3.6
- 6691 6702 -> 0.2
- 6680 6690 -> -0.2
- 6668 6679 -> -0.1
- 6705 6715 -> -2.3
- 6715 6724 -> -4.6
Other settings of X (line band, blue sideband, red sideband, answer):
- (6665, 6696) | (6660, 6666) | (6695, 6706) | -0.21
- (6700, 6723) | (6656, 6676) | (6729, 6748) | -3.49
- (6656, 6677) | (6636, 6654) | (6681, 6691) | -0.23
